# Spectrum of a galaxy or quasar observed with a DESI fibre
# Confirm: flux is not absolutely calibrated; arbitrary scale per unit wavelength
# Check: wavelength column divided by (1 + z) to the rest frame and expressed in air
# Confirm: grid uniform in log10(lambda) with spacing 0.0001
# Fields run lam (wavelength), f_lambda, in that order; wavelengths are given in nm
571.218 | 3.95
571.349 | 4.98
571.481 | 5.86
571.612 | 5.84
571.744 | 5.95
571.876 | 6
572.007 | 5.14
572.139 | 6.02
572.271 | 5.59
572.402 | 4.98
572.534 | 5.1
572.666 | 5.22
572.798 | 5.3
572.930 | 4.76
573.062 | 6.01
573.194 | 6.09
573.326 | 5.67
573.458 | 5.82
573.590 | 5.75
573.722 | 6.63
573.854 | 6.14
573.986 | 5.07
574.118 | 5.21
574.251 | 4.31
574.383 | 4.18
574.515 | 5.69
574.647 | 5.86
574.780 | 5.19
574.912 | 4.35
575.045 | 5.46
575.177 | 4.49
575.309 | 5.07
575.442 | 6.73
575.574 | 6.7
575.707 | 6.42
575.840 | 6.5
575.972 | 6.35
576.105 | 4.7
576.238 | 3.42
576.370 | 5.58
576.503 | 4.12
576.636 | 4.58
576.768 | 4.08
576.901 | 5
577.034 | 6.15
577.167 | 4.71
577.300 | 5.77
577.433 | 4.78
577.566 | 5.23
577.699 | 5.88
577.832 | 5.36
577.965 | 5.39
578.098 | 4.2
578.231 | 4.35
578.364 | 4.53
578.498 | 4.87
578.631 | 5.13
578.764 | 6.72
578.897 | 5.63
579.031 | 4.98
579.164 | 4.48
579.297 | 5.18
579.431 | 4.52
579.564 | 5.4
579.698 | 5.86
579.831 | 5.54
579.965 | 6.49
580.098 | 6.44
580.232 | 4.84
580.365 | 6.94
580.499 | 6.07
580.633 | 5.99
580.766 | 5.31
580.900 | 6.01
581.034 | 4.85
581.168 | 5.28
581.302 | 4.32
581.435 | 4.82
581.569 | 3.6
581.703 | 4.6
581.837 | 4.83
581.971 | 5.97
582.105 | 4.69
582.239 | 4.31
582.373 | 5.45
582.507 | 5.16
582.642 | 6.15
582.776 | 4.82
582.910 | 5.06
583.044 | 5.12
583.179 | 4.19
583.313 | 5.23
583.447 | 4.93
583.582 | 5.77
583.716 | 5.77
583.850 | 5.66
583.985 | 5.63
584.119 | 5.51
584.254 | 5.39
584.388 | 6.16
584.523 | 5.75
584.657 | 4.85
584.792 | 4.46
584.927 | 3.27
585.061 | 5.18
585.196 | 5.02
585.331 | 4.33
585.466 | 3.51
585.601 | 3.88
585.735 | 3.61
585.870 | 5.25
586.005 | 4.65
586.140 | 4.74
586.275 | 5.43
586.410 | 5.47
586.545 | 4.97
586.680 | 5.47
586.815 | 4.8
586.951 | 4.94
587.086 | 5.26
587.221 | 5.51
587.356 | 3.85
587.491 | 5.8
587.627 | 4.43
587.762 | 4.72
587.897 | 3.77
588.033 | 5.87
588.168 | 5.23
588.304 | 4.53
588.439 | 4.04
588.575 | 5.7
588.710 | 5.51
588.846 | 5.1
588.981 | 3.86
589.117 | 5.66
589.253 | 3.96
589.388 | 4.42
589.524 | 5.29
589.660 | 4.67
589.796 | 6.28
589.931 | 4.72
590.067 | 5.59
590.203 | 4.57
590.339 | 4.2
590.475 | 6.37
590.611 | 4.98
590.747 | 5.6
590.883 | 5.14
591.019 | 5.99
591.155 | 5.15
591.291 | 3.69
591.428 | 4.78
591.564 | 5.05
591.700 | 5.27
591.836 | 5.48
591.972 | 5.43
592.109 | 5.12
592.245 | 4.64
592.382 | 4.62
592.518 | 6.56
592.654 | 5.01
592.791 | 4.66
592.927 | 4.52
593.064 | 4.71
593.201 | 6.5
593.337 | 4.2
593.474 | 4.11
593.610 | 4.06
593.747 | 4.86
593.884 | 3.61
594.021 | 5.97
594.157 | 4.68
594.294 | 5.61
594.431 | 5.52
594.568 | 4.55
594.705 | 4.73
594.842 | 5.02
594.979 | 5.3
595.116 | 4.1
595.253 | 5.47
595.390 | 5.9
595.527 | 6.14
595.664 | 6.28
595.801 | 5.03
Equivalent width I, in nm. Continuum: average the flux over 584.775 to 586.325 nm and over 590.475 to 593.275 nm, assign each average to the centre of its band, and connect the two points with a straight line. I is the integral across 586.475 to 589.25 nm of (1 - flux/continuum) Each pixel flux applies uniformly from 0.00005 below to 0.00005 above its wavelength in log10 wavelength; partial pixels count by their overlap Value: -0.13 nm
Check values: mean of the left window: 4.43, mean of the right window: 5.17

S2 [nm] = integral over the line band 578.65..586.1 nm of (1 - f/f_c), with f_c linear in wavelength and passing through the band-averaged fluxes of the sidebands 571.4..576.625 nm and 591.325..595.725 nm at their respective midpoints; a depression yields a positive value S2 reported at 0.198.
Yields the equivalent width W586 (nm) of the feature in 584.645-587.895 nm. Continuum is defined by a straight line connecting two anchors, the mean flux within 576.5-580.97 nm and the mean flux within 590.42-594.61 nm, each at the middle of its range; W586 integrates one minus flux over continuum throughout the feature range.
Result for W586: 0.29 nm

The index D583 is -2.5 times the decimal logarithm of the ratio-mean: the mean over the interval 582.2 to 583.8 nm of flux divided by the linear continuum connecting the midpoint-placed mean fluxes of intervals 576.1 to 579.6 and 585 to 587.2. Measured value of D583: -0.07 mag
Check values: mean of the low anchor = 4.99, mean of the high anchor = 4.8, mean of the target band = 5.18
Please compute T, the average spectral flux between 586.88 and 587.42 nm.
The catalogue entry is 4.89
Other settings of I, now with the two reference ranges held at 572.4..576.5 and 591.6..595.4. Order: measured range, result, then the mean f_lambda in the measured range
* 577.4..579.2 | 0.073 nm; 5.13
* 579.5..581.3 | -0.144 nm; 5.72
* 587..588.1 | 0.049 nm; 4.9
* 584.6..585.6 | 0.164 nm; 4.33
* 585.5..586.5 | 0.093 nm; 4.69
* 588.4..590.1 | 0.034 nm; 4.99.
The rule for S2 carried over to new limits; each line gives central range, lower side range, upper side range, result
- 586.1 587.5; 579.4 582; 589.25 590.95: 0.03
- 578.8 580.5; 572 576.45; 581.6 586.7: -0.12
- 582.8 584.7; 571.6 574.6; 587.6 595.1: -0.06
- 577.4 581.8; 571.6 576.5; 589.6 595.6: 0.08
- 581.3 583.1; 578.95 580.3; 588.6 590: 0.11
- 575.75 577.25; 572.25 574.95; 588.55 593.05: 0.08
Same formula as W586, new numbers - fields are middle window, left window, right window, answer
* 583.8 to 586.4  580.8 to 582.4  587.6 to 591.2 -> 0.043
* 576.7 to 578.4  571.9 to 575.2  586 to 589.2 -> 0.072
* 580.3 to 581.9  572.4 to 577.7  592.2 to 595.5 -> 0.002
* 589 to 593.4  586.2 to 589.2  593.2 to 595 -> -0.151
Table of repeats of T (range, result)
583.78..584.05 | 5.64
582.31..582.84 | 5.39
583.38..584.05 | 5.55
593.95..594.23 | 5.32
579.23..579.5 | 4.86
